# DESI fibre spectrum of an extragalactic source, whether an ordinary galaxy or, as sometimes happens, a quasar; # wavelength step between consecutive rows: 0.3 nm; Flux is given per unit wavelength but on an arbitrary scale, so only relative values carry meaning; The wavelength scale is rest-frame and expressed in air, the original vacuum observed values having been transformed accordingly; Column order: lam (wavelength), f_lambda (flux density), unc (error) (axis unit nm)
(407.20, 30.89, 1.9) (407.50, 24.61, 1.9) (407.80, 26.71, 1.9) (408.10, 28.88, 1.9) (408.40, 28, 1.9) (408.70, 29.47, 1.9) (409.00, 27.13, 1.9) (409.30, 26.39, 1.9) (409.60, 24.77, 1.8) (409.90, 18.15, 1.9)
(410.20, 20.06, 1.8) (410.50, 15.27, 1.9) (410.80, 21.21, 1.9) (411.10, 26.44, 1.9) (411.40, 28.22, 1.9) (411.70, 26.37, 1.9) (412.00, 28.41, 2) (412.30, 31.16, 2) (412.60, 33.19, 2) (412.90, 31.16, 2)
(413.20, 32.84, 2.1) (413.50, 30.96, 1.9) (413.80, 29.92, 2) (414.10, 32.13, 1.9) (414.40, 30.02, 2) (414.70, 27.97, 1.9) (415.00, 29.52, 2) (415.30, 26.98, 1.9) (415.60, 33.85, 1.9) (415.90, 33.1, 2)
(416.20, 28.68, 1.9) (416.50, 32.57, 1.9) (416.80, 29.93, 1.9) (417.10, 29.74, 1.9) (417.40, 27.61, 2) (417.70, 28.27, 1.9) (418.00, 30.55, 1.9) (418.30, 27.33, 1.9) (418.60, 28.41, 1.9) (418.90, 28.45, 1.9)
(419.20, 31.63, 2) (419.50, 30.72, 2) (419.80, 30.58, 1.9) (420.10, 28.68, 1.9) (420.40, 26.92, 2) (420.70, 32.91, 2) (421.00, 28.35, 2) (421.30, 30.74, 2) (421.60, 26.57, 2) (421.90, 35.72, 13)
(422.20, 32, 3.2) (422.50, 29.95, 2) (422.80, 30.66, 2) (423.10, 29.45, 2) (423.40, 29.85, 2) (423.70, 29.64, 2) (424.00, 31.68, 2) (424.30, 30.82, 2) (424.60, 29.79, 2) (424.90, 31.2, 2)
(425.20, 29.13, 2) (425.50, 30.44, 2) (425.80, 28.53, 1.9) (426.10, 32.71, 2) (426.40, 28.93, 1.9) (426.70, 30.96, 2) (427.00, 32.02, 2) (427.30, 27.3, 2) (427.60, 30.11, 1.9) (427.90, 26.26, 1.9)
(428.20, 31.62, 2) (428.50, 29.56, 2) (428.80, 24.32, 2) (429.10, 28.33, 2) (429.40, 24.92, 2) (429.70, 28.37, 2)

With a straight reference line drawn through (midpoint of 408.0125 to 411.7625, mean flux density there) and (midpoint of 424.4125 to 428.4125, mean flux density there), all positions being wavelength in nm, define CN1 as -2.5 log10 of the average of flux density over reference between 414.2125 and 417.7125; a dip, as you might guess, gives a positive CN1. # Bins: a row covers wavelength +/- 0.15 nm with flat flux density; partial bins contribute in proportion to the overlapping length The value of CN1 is -0.13 mag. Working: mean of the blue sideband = 24.5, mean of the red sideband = 29.9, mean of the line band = 29.9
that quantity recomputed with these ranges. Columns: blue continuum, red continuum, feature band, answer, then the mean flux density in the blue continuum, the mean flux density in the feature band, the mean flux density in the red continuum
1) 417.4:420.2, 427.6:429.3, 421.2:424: -0.06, 29.3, 30.6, 28.1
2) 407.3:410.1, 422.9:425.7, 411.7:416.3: -0.12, 26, 30.5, 30.2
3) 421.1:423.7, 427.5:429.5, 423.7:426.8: -0.04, 30.5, 30.4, 27.9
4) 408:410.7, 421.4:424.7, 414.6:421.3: -0.06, 24.1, 29.7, 30.6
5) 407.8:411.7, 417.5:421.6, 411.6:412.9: -0.16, 24.7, 30.1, 29.4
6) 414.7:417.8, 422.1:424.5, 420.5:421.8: 0.02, 30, 29.8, 30.5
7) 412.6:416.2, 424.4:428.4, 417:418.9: 0.07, 30.8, 28.6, 29.9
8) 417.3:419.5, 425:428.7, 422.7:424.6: -0.03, 29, 30.3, 29.7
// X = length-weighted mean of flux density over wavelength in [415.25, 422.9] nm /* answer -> 30.1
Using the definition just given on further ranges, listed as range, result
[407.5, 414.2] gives 27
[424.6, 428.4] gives 29.9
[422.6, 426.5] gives 30.2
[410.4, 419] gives 29.1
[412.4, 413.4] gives 32.3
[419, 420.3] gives 30.2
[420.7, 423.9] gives 30.4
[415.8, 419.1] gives 29.5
